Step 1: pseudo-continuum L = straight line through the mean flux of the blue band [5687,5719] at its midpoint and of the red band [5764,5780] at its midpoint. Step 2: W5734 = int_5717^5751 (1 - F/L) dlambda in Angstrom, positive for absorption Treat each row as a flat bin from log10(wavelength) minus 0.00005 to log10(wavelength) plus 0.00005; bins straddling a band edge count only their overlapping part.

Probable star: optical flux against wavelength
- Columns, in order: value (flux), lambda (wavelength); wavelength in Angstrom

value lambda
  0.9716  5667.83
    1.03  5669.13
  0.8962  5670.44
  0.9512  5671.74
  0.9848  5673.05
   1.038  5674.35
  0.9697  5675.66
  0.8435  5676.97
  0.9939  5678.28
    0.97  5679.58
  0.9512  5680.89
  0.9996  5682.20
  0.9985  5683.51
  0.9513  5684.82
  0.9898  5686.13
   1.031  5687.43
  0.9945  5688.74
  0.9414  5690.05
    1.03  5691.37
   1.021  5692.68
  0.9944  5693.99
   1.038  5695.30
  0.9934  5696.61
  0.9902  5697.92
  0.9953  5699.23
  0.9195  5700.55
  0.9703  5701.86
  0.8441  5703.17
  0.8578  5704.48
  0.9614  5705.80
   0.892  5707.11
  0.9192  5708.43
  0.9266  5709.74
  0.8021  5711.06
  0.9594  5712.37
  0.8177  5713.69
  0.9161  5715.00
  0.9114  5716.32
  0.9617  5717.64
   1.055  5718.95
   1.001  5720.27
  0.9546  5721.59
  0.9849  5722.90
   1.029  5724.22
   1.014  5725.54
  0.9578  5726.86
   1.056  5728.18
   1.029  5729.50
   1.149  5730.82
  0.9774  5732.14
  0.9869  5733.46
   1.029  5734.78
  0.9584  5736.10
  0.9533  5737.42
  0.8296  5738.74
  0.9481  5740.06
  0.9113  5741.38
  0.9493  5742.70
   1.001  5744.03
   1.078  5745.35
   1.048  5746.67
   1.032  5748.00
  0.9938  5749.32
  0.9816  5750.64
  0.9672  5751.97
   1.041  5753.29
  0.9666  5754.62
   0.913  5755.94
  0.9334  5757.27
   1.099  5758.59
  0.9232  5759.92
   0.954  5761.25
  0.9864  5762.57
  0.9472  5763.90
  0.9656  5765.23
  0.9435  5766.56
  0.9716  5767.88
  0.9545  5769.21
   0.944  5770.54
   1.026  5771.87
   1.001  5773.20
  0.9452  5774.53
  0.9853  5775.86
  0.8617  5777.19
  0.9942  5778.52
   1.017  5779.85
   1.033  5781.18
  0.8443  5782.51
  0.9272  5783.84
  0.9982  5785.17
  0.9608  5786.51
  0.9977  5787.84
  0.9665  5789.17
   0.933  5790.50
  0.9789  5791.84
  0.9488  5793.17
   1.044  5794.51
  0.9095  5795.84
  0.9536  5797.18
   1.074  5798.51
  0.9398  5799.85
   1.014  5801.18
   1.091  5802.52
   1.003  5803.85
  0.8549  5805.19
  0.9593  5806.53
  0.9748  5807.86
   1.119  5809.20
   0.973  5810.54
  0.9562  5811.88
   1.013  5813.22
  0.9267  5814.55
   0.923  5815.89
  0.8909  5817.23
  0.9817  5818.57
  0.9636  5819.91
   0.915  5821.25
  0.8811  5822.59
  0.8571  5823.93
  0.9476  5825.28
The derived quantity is -1.42 Angstrom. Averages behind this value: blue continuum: 0.947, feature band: 0.995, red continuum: 0.965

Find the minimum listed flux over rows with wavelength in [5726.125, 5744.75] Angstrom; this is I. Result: 0.8296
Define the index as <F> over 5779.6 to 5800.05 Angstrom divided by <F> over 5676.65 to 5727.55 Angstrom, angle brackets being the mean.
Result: 1.0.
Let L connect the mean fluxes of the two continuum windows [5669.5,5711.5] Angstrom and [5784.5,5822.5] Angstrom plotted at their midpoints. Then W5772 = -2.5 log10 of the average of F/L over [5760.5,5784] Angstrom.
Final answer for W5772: 0.008 mag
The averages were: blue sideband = 0.959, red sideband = 0.972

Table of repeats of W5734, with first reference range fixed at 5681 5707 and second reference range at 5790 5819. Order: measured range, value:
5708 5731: 0.17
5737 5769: 0.06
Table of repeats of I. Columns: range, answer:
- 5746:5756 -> 0.913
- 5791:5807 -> 0.8549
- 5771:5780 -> 0.8617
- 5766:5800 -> 0.8443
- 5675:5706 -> 0.8435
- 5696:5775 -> 0.8021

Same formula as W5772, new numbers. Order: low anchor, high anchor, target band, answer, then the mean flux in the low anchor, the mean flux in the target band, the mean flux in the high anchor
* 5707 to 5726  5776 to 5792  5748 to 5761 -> -0.03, 0.944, 0.982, 0.96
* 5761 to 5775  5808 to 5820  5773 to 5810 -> -0.01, 0.968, 0.976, 0.972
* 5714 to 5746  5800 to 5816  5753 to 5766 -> 0.02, 0.983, 0.97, 0.985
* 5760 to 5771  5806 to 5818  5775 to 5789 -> 0.00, 0.957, 0.962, 0.971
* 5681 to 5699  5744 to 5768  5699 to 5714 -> 0.10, 0.997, 0.905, 0.987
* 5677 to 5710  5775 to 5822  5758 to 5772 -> 0.00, 0.965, 0.971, 0.969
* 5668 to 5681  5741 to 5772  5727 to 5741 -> -0.01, 0.964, 0.989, 0.98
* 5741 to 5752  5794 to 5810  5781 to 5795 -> 0.04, 0.999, 0.963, 0.994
